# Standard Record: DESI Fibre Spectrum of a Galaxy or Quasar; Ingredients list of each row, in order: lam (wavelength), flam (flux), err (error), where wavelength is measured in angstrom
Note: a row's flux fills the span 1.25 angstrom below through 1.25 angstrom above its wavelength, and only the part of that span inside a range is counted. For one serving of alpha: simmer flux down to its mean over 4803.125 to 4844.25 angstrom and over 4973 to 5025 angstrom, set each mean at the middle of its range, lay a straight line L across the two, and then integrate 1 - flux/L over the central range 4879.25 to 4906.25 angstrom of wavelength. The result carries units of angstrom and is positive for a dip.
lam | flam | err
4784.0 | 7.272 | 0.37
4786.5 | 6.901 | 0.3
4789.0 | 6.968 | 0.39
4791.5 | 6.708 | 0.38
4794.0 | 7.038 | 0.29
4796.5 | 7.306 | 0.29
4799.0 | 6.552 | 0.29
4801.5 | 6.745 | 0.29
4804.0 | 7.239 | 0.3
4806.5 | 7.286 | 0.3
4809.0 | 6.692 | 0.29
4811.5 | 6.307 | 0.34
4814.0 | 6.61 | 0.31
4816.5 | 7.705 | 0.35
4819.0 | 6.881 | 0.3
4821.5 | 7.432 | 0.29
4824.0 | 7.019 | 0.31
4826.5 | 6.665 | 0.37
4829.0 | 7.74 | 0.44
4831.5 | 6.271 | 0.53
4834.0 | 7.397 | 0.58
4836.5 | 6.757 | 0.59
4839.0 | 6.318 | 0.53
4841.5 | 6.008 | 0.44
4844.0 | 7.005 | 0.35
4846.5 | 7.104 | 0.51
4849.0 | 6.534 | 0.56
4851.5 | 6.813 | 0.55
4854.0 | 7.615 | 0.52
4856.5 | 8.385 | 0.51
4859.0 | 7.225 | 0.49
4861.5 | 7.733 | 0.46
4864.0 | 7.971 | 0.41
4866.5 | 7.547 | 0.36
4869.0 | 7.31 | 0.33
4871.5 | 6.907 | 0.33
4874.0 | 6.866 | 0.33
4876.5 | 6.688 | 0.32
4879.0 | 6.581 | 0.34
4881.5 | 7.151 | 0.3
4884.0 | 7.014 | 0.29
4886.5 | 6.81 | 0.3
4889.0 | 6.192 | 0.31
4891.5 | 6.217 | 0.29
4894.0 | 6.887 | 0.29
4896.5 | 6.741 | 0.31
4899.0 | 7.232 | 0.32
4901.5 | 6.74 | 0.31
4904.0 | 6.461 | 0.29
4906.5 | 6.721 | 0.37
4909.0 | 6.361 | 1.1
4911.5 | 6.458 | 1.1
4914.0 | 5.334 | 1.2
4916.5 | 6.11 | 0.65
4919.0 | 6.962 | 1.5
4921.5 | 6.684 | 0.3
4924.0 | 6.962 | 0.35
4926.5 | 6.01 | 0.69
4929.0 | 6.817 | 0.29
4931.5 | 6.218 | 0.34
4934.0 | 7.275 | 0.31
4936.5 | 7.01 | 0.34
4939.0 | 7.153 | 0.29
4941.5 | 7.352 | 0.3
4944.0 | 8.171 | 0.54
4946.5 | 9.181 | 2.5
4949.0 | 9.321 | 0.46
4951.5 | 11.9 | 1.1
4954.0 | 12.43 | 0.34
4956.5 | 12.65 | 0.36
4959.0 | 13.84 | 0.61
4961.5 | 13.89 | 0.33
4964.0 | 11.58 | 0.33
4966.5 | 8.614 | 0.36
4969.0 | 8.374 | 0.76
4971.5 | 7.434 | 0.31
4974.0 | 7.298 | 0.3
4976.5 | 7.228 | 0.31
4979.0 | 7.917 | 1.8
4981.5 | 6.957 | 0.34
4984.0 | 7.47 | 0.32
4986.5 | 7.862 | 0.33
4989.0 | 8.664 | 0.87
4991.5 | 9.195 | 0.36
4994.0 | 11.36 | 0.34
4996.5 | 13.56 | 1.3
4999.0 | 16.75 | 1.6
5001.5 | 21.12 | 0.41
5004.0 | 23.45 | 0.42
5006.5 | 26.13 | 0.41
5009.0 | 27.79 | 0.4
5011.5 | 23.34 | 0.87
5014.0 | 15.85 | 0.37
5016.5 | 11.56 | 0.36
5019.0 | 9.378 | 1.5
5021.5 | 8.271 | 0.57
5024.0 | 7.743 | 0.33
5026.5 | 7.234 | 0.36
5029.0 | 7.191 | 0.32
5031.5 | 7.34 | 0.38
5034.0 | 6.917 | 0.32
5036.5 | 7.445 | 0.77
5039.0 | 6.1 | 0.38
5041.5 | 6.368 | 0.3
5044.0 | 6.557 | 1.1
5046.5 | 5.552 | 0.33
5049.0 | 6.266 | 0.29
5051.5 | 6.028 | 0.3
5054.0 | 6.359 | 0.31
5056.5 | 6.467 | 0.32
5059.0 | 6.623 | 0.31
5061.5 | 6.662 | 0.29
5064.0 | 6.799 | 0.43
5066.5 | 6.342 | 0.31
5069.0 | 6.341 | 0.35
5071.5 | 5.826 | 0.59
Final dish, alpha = 7.7 angstrom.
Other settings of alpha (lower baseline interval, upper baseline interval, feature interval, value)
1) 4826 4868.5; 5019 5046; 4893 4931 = 3.15 angstrom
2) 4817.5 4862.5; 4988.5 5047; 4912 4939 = 8.61 angstrom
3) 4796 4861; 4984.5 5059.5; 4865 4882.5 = 2.07 angstrom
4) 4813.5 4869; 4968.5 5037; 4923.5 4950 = 6.84 angstrom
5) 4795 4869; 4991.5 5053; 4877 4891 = 2.81 angstrom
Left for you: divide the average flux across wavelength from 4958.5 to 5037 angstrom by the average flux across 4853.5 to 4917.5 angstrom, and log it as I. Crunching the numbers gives 1.7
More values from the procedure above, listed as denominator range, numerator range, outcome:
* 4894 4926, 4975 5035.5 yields 1.90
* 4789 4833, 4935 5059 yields 1.50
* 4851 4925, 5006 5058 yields 1.46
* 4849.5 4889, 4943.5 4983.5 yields 1.36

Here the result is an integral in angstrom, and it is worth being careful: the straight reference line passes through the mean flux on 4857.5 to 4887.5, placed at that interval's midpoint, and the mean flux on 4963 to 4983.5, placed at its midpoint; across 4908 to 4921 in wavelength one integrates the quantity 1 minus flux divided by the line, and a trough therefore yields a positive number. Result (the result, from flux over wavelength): 2.22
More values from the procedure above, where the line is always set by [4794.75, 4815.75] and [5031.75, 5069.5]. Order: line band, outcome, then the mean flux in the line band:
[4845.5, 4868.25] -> -2.2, 7.44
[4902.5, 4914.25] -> 0.6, 6.36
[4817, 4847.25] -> -0.3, 6.9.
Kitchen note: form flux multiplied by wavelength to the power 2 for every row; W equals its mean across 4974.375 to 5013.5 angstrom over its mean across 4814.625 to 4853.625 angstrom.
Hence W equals 2.2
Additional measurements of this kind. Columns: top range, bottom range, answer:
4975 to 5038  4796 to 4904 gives 1.87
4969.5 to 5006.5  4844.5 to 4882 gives 1.69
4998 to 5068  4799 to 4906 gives 1.66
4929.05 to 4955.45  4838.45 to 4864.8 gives 1.24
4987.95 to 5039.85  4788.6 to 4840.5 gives 2.07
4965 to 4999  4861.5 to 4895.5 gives 1.34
